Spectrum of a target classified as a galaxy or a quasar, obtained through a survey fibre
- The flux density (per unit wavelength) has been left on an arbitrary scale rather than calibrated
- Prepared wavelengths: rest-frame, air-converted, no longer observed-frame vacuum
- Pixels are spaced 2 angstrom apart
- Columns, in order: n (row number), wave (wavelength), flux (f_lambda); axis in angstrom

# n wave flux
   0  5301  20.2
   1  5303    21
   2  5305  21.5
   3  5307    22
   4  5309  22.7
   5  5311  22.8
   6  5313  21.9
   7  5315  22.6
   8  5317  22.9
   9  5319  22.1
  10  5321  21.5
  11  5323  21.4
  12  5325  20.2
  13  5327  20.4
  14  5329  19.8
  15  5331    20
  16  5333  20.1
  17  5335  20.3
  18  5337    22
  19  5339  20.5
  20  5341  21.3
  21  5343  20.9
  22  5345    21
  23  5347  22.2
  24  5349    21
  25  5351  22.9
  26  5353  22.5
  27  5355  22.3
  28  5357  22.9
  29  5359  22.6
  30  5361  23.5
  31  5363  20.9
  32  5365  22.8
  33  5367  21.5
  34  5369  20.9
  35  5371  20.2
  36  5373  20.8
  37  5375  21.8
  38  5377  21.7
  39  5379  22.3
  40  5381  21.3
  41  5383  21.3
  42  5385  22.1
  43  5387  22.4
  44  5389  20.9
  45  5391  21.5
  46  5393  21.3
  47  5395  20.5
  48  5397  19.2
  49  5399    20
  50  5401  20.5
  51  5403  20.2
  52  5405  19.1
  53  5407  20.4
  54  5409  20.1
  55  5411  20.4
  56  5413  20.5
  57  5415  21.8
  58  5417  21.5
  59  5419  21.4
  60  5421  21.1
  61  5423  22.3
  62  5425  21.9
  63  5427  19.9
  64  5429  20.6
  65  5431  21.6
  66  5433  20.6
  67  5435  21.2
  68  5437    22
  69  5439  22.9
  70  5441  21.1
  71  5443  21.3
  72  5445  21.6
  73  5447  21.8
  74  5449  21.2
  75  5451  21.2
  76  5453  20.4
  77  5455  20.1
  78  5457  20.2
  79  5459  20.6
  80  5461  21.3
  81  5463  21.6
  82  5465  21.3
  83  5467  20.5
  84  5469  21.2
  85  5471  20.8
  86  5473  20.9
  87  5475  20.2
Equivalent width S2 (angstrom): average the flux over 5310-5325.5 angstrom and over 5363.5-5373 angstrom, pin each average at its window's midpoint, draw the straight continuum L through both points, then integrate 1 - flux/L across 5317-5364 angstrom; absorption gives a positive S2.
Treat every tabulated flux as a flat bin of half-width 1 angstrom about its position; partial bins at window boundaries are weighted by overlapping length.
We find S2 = 0.5 angstrom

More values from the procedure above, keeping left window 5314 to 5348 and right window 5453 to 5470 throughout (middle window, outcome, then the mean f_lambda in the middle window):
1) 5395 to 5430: 0.50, 20.6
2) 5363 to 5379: -0.29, 21.4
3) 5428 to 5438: -0.15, 21.2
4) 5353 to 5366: -0.89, 22.5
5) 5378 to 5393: -0.47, 21.7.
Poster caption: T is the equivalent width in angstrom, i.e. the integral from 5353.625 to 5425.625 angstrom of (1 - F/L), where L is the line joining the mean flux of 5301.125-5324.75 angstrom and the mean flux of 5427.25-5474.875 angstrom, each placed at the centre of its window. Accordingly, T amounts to 0.6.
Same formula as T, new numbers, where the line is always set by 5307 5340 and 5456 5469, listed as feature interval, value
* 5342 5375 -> -0.9 angstrom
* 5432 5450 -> -0.4 angstrom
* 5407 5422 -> 0.1 angstrom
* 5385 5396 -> -0.1 angstrom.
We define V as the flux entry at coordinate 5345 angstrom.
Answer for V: 21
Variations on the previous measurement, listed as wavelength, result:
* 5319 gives 22.1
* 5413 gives 20.5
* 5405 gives 19.1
